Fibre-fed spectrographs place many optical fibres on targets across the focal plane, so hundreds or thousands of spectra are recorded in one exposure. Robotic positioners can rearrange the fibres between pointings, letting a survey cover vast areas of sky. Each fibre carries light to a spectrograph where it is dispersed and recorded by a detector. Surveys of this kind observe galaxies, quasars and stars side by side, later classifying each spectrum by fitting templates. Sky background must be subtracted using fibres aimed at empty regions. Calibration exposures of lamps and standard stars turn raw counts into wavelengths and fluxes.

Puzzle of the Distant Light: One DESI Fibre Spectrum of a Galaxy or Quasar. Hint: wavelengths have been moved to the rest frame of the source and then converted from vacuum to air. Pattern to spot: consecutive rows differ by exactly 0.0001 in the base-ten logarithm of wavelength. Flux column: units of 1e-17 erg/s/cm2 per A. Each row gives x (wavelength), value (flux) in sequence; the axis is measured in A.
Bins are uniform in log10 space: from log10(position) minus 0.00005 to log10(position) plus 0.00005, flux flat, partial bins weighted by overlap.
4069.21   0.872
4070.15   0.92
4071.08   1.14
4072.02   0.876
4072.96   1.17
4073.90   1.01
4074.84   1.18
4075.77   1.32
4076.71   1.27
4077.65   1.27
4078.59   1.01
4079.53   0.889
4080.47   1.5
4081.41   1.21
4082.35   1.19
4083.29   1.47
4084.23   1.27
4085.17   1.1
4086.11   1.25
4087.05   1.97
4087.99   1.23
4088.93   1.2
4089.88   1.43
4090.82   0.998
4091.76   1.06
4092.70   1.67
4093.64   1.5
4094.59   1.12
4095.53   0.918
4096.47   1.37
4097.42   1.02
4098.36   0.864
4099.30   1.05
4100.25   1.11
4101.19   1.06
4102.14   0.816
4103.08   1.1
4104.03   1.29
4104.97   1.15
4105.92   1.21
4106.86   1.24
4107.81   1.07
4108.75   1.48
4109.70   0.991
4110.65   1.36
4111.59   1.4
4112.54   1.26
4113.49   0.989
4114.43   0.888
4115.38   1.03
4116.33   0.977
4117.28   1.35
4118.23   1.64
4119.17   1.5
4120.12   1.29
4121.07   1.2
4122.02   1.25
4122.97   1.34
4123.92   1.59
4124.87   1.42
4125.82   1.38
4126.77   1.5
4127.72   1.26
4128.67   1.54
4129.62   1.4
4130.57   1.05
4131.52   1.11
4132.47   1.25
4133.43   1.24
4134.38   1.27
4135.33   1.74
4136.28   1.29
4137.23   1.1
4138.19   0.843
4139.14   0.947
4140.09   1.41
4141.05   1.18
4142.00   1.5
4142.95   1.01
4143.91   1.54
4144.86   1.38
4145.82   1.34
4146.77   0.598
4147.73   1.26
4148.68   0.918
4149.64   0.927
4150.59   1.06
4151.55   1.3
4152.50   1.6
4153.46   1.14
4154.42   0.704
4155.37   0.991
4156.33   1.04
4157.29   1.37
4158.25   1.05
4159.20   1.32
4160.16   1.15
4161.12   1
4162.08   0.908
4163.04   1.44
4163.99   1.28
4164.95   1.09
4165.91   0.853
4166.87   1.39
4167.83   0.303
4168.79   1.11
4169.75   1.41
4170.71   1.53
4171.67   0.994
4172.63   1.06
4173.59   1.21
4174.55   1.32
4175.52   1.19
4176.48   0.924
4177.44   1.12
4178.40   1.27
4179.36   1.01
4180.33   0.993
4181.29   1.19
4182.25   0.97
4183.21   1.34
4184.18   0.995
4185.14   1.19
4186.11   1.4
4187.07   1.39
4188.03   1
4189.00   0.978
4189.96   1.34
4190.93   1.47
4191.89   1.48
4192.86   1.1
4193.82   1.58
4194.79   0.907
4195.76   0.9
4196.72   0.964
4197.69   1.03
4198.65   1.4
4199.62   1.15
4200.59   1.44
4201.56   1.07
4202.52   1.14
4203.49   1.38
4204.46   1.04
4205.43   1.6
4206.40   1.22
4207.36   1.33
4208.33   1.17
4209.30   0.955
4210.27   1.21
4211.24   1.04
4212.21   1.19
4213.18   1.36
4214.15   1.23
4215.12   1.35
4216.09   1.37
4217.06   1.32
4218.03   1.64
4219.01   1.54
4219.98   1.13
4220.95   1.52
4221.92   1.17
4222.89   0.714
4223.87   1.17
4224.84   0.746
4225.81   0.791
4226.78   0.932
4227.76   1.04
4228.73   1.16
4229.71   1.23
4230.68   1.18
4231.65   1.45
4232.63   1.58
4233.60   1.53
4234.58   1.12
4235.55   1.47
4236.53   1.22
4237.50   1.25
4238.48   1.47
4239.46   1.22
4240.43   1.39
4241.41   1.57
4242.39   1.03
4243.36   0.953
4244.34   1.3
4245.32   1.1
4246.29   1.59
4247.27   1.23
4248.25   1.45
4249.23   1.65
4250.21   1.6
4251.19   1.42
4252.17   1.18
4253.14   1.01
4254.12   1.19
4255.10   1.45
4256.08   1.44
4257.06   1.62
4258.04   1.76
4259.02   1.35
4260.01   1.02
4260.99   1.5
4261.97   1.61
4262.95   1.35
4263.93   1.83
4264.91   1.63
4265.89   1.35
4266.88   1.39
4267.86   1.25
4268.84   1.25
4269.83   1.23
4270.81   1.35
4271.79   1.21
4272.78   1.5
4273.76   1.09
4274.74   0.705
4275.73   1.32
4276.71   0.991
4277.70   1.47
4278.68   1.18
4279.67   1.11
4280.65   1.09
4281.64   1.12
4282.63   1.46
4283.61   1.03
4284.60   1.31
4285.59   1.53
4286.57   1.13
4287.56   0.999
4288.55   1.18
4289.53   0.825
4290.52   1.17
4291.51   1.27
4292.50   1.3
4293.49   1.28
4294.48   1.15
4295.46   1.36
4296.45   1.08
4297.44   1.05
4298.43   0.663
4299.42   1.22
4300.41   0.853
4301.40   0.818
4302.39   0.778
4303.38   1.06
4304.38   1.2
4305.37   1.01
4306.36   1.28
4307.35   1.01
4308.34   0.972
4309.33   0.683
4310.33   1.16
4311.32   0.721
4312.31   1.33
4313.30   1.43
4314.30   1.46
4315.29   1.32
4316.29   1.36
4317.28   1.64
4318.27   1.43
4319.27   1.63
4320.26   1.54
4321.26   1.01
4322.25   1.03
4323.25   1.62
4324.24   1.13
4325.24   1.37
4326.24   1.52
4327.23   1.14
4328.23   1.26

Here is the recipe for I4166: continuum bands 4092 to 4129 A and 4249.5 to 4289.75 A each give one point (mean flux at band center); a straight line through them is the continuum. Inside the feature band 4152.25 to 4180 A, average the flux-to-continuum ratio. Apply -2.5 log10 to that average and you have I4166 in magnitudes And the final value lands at 0.12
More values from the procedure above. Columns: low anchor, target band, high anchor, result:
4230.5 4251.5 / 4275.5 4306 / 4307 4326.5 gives 0.15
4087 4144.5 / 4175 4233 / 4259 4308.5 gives 0.02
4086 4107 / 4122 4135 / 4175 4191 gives -0.13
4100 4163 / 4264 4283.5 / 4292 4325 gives -0.07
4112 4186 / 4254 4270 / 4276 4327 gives -0.21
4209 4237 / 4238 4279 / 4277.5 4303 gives -0.14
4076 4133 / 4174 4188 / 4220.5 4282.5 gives 0.09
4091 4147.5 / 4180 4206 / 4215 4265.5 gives 0.07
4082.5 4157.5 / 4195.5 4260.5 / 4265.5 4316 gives -0.08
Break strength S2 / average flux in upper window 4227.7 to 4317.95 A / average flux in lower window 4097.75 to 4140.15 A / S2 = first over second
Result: 1.0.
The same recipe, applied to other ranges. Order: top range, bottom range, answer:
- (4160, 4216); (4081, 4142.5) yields 0.94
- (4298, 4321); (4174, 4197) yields 0.99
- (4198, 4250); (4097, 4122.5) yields 1.07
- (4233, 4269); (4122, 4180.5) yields 1.16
